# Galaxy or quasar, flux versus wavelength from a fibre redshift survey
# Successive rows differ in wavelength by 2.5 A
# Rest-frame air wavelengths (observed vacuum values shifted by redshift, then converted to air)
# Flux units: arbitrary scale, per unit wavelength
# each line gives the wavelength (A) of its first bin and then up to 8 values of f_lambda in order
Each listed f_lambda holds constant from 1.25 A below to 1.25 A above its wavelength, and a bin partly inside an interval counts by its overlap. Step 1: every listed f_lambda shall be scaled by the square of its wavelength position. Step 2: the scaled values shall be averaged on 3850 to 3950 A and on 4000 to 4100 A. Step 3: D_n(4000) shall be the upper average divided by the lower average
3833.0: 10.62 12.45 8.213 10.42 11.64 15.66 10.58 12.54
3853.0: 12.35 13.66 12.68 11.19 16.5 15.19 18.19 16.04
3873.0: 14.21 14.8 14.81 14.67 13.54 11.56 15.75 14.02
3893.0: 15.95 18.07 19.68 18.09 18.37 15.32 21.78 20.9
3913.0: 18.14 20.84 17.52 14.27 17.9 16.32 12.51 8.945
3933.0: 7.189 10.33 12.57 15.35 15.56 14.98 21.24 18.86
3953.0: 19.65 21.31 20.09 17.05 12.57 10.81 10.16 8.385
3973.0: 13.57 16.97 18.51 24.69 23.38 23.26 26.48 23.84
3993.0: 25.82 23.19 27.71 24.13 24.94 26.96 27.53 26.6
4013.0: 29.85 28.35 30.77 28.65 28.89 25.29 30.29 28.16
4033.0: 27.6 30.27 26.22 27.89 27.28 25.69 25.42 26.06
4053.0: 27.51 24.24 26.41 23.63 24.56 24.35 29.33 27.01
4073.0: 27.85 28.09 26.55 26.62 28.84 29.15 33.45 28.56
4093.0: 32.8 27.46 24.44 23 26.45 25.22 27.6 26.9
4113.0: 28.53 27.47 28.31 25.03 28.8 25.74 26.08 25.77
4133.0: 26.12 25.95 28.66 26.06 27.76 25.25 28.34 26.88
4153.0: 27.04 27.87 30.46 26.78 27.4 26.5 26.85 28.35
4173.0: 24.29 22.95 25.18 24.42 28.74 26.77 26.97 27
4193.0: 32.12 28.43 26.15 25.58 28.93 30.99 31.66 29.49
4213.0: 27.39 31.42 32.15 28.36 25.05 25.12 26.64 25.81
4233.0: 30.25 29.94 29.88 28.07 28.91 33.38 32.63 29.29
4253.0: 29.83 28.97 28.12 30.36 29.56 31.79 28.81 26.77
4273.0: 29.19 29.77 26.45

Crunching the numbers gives 1.9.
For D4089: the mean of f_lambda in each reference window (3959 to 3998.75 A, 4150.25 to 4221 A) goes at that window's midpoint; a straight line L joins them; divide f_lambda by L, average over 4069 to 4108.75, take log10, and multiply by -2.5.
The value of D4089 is -0.17 mag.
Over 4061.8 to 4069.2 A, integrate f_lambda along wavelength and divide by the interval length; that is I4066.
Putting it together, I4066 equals 26.1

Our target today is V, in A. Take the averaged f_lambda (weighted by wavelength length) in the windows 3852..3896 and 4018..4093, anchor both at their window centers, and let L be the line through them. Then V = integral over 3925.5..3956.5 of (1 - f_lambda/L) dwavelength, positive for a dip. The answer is 7.3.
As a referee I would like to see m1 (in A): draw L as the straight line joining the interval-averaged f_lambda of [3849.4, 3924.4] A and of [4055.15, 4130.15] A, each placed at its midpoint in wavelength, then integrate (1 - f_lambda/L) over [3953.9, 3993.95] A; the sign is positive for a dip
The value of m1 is 4.3 A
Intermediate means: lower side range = 16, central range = 18.5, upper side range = 27.1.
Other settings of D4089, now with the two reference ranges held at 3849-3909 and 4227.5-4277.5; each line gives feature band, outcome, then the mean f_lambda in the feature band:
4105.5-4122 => -0.13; 27.2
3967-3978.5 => 0.38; 13.3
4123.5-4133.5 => -0.06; 26.1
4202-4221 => -0.09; 30.1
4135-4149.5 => -0.08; 27.1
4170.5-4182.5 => 0.07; 24.9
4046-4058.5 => -0.18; 25.9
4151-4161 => -0.09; 28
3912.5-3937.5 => 0.19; 14.2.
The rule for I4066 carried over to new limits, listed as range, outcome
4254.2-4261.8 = 29.2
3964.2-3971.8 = 9.83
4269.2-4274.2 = 28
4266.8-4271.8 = 27.8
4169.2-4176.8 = 25.2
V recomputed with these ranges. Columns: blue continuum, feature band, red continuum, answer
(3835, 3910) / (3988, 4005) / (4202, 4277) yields -4.8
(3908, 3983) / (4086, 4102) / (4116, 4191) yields -3.2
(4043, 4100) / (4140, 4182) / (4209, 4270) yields 2.4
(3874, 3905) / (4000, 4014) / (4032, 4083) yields -2.0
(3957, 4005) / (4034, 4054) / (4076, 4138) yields -2.9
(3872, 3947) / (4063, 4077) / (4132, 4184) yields -2.6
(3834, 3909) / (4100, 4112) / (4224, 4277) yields -1.3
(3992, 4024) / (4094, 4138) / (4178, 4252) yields 2.2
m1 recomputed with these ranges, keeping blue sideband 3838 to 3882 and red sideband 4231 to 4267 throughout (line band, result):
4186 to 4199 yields -0.2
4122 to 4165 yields -2.6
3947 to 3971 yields 2.1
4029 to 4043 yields -4.6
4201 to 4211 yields -0.6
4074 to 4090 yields -4.0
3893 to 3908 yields -2.6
